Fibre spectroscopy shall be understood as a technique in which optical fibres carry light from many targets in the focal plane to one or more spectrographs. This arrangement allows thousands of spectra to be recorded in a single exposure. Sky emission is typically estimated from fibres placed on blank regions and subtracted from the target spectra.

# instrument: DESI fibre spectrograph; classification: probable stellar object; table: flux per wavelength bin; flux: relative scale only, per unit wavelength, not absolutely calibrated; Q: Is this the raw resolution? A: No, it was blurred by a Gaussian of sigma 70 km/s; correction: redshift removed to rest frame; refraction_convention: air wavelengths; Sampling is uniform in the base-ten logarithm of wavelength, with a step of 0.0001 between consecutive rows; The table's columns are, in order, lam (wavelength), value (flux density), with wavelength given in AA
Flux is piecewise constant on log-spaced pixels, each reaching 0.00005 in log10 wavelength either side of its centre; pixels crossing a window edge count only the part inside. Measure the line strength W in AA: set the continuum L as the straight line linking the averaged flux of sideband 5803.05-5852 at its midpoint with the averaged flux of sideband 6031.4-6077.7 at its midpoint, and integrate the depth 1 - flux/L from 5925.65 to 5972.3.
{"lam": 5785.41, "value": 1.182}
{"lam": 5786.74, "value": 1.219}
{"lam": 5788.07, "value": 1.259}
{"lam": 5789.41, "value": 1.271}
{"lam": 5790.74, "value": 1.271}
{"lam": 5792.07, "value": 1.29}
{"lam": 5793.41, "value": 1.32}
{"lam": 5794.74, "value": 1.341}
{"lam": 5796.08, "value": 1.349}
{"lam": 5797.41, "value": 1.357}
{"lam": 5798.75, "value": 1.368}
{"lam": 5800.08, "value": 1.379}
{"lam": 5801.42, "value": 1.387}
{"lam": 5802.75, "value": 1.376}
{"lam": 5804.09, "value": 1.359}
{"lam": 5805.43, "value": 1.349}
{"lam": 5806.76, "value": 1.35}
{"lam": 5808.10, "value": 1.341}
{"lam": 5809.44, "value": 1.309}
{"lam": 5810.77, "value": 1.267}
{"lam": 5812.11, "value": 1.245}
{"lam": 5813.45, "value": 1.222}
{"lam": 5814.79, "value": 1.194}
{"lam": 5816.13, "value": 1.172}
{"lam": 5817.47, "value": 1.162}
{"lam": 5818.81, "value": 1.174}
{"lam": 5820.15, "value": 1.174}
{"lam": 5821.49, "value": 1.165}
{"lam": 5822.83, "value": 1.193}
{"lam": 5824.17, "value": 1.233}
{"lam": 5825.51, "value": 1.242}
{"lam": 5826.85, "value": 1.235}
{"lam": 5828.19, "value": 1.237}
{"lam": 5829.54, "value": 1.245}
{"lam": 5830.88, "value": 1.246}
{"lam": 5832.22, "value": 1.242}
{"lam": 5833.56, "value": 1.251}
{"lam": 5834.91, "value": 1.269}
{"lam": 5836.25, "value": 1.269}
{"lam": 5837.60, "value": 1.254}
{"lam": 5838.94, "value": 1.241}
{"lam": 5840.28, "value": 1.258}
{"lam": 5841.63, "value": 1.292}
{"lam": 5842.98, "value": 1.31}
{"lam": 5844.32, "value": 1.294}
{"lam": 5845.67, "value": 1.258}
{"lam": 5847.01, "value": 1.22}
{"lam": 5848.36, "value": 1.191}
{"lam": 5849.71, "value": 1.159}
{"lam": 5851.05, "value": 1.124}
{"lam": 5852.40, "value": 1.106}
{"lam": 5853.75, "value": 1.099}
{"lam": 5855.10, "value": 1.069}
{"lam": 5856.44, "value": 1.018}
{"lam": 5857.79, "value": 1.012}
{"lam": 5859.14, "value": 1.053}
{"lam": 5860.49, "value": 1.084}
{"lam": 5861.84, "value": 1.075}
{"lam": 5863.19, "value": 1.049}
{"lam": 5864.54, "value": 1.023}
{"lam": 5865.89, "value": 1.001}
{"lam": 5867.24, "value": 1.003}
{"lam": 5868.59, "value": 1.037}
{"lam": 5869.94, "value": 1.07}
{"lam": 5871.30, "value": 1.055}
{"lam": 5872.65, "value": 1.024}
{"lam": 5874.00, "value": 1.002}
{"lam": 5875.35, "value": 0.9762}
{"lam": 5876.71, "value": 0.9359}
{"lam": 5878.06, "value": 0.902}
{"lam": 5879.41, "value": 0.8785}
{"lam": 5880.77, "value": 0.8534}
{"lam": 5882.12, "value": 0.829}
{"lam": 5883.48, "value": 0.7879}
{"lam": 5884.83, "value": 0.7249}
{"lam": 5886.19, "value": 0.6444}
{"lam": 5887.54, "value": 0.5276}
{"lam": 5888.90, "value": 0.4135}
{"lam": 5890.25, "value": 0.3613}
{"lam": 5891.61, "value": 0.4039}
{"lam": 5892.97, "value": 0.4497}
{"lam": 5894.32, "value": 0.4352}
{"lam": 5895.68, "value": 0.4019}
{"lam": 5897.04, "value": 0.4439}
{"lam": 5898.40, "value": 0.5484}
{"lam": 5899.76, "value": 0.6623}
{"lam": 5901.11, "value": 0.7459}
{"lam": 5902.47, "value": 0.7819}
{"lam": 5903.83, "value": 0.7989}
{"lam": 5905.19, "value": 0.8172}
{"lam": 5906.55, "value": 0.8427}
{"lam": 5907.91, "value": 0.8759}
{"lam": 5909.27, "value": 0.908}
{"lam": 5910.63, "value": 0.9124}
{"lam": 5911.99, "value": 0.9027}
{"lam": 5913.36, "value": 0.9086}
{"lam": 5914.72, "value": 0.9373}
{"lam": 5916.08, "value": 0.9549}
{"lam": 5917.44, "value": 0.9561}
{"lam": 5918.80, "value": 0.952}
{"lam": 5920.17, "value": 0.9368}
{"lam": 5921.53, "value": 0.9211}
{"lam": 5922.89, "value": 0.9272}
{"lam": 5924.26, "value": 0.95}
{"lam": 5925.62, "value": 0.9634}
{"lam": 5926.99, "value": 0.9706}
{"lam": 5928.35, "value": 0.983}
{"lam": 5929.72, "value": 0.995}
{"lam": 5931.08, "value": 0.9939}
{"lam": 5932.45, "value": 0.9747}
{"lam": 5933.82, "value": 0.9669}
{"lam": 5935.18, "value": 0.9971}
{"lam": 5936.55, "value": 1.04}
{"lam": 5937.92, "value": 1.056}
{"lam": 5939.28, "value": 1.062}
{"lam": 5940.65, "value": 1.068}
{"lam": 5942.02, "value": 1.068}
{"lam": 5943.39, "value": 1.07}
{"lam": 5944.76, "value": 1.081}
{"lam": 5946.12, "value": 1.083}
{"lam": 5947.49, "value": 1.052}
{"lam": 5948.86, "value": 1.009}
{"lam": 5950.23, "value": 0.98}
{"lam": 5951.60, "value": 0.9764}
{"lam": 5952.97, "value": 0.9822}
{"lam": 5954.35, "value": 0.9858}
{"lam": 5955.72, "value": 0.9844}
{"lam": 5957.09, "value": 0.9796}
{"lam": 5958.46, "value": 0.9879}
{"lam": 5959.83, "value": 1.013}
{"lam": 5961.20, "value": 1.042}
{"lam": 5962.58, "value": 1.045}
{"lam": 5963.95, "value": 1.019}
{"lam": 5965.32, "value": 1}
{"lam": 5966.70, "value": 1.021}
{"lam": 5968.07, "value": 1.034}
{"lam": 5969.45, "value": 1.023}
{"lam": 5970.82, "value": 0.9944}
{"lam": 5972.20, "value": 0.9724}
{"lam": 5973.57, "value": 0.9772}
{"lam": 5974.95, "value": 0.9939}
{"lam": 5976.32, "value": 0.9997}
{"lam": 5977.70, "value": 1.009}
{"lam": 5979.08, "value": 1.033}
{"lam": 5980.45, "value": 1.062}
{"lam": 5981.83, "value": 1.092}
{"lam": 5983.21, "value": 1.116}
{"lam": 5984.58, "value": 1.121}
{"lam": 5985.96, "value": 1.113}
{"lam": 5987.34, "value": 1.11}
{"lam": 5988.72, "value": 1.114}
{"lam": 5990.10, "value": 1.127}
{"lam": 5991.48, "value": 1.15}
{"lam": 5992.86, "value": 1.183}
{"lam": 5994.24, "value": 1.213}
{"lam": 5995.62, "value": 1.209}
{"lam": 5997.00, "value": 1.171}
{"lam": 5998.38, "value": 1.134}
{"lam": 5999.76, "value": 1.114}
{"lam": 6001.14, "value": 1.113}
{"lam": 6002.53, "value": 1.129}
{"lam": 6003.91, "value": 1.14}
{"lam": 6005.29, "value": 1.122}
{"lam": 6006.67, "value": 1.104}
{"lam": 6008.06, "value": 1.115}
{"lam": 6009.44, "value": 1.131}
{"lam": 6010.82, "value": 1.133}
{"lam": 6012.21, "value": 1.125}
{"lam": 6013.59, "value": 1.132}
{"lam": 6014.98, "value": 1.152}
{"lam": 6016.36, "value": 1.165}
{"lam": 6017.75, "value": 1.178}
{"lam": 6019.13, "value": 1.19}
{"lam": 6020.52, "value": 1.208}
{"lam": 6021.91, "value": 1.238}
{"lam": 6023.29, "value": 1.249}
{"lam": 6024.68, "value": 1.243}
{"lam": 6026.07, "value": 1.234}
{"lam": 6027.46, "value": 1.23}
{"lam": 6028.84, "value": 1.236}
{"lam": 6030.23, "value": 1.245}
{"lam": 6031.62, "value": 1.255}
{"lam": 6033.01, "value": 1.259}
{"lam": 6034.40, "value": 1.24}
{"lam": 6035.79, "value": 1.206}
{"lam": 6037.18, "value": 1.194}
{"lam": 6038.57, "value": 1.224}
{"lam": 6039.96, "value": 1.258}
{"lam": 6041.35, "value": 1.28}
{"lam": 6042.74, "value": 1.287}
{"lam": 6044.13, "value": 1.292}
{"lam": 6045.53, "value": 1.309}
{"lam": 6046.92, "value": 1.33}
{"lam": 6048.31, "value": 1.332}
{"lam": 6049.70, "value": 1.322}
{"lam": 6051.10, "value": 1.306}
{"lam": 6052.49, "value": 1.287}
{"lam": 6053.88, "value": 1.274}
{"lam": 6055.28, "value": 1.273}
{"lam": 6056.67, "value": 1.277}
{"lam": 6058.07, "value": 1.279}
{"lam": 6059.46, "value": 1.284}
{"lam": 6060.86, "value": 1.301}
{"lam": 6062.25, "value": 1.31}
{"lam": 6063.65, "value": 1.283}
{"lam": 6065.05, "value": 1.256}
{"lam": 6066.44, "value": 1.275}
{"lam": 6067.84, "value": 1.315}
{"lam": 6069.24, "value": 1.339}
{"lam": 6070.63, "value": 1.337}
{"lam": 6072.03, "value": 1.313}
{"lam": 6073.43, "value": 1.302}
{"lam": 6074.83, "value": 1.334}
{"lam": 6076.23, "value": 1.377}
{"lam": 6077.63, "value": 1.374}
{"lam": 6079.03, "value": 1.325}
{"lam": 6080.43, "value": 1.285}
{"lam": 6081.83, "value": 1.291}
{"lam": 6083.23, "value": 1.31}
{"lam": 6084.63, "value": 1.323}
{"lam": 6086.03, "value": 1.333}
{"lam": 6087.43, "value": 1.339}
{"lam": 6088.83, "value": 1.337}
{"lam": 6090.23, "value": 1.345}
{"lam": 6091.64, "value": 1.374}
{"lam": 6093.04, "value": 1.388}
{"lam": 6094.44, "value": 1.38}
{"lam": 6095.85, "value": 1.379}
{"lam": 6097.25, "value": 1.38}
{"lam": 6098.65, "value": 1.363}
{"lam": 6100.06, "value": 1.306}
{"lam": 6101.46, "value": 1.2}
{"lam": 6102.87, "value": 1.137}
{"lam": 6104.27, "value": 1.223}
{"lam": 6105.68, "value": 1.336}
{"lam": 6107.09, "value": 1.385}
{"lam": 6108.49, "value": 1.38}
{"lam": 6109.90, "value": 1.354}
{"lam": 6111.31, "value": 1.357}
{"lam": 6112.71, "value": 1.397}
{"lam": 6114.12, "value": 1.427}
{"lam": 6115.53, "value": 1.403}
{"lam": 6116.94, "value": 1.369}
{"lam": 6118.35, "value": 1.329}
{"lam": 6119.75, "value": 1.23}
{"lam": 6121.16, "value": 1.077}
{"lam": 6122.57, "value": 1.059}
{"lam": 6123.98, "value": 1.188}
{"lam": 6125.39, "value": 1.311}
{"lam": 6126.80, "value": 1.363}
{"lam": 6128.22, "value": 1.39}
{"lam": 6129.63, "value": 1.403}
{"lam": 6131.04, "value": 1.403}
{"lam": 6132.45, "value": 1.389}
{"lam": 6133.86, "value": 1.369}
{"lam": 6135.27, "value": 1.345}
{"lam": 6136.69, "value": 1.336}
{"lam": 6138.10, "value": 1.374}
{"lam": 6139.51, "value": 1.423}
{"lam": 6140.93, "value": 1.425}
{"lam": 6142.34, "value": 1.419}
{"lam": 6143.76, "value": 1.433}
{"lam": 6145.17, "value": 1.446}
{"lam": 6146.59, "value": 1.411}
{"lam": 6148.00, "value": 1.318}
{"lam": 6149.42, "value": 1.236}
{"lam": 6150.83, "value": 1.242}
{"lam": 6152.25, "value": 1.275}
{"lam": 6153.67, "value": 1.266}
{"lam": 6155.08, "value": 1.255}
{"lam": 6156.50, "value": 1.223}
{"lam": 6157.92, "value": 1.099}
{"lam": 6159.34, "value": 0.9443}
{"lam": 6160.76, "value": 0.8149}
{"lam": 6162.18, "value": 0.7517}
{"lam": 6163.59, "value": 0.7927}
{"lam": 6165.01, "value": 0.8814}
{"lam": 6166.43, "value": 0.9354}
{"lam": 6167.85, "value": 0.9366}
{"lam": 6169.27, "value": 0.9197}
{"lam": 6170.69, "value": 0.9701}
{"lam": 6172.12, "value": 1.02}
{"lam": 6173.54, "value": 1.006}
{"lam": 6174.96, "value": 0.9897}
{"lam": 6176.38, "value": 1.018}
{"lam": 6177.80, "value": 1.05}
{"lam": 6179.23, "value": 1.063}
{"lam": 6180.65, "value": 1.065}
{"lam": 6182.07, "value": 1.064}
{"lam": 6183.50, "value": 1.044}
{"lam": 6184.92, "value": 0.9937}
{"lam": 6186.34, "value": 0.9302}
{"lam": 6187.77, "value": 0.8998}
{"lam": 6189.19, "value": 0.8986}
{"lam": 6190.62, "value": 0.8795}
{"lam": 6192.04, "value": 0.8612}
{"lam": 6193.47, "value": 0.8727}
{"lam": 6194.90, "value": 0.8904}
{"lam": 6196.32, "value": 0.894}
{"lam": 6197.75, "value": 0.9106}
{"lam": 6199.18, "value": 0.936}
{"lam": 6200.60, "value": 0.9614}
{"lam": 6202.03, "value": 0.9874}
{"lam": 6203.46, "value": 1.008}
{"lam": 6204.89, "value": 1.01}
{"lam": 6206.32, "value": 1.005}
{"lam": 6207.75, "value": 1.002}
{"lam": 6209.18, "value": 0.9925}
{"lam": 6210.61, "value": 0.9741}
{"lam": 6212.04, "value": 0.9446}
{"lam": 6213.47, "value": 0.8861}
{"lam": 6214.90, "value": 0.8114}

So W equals 9.3 AA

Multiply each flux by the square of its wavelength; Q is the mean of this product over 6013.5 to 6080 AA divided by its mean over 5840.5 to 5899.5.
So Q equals 1.48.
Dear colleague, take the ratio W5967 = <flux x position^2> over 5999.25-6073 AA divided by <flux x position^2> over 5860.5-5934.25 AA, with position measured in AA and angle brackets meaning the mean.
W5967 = 1.5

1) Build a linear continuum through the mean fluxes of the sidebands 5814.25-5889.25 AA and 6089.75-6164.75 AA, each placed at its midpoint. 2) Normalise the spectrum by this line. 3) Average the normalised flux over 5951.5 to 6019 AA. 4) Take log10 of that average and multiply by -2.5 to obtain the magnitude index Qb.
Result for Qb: 0.10 mag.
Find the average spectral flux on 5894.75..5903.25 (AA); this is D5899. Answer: 0.595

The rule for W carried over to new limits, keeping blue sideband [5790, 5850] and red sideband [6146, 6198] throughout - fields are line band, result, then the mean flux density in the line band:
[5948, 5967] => 2.73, 1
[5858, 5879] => 3.69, 1.02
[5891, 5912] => 9.24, 0.677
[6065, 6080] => -3.27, 1.32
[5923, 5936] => 2.34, 0.975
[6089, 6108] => -4.52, 1.32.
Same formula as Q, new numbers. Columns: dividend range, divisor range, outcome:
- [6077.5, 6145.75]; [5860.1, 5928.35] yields 1.73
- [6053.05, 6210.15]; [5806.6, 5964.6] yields 1.30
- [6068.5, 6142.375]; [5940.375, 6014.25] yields 1.30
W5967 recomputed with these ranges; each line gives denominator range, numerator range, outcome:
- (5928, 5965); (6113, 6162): 1.35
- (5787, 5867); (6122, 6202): 1.02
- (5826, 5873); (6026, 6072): 1.18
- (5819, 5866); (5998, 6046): 1.08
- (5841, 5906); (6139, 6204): 1.31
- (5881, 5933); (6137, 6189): 1.55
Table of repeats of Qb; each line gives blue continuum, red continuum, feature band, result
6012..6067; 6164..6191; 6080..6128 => -0.171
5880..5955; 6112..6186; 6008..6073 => -0.209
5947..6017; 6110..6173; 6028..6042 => -0.107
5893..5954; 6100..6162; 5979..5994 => -0.098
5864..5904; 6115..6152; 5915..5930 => -0.132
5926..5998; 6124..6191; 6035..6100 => -0.188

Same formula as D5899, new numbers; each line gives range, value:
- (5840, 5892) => 0.978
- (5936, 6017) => 1.07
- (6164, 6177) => 0.96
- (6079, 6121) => 1.33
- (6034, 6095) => 1.3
